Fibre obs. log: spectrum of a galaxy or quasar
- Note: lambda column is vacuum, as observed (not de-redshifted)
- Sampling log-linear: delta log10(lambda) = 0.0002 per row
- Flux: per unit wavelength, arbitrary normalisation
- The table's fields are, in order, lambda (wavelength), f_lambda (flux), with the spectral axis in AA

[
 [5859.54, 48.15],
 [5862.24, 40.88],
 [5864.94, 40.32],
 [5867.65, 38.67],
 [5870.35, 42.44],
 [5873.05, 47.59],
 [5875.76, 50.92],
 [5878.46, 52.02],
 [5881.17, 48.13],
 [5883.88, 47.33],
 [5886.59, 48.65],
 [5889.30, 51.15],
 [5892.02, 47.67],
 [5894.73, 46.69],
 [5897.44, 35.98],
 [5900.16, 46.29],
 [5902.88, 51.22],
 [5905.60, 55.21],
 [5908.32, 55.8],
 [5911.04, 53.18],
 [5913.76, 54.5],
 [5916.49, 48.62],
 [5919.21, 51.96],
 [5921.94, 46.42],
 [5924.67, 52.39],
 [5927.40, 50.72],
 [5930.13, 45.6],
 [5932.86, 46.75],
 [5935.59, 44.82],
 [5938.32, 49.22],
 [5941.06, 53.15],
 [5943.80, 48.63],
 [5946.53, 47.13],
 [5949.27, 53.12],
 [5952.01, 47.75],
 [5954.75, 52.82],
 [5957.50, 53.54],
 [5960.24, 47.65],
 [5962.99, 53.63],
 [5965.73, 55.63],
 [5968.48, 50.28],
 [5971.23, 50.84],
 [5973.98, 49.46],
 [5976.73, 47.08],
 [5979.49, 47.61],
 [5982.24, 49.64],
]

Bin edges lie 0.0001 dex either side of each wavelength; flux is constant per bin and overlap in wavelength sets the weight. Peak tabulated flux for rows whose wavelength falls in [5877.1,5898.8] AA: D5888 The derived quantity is 52.02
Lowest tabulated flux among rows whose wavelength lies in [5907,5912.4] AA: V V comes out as 53.18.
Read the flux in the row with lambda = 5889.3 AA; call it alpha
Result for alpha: 51.15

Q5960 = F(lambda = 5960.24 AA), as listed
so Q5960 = 47.65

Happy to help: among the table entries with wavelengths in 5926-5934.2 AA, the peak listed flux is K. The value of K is 50.72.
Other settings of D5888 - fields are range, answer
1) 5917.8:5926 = 52.39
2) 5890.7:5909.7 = 55.8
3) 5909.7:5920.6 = 54.5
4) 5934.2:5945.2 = 53.15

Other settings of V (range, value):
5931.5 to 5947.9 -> 44.82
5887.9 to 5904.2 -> 35.98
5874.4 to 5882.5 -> 48.13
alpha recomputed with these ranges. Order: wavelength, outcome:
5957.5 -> 53.54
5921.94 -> 46.42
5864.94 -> 40.32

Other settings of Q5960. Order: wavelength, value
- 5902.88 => 51.22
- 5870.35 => 42.44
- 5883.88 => 47.33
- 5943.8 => 48.63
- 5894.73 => 46.69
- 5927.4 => 50.72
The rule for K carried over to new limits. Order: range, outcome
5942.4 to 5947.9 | 48.63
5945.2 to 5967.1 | 55.63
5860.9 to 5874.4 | 47.59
